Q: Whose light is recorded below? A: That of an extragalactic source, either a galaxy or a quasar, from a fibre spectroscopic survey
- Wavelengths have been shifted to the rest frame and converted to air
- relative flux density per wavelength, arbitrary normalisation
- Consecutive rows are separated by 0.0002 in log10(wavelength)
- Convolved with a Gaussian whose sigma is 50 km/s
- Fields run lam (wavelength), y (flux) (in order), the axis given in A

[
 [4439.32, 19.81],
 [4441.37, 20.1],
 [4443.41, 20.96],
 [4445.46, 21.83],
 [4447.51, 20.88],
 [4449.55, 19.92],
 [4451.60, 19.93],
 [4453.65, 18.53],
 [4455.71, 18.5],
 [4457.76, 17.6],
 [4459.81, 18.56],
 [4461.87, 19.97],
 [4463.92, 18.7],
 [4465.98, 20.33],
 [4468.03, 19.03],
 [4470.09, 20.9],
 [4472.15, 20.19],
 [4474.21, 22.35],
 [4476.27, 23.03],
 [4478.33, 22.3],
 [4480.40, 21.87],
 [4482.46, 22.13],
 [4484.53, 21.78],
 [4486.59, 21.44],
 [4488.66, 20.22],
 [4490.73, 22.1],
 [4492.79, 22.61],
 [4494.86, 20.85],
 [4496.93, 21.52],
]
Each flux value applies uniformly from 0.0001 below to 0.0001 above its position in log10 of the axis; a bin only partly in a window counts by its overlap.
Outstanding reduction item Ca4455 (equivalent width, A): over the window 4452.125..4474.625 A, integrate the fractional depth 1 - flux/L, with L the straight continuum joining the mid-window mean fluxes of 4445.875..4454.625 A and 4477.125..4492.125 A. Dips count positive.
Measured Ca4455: 1.3 A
